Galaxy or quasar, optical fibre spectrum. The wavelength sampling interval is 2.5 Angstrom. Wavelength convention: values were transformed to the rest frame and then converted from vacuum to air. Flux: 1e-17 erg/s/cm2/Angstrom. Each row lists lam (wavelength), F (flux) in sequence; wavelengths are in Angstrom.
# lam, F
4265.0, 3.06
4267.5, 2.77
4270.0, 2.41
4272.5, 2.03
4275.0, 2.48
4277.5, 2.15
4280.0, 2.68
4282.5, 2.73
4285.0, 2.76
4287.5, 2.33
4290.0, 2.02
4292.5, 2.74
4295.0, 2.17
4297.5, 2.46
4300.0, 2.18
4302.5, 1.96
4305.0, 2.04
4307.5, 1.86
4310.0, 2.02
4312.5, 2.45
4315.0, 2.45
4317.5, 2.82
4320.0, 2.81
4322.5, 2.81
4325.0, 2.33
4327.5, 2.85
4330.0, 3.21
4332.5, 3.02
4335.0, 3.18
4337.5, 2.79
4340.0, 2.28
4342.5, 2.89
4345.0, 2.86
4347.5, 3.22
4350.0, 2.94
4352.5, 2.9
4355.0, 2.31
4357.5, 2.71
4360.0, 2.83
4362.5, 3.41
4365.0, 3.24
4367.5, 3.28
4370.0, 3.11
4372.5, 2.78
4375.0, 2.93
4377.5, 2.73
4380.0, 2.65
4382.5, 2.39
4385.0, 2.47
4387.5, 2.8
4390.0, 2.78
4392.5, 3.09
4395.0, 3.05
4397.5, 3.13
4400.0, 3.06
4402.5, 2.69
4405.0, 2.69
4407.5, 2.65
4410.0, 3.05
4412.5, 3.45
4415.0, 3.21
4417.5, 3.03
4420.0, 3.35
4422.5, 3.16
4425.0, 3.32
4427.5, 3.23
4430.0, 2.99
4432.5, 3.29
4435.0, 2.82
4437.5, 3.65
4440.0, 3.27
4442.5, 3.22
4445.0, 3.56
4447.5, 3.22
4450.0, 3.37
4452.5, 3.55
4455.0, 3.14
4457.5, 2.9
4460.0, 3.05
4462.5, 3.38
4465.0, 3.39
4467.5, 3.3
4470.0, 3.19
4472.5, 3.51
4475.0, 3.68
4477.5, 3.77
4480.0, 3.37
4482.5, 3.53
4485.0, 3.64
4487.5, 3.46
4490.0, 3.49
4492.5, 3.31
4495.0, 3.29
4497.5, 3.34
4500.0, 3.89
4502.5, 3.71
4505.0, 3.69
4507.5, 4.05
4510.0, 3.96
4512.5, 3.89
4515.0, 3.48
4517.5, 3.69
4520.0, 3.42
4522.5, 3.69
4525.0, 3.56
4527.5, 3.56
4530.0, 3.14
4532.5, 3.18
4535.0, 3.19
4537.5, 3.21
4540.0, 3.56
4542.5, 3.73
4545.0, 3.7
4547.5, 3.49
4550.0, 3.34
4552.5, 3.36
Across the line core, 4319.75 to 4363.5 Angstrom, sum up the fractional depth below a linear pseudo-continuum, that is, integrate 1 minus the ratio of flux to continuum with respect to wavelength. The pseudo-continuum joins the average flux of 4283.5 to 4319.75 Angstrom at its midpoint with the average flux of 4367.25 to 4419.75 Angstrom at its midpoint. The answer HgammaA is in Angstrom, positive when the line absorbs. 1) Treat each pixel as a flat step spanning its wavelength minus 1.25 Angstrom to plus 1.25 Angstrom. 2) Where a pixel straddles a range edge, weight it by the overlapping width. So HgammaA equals -4.69 Angstrom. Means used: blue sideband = 2.32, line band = 2.85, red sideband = 2.91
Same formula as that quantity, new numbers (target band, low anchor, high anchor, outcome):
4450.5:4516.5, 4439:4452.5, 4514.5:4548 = -1.8 Angstrom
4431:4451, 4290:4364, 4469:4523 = -0.1 Angstrom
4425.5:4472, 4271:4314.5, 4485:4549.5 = -1.3 Angstrom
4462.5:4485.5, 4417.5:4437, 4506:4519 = 0.3 Angstrom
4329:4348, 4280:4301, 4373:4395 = -2.3 Angstrom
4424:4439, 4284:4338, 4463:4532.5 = -0.2 Angstrom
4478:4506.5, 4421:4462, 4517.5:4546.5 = -1.4 Angstrom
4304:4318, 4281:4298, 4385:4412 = 1.7 Angstrom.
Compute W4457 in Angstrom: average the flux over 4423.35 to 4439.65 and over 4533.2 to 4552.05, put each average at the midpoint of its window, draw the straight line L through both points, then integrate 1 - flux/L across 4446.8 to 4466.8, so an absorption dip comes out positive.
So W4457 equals 0.11 Angstrom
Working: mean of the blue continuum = 3.22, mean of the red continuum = 3.45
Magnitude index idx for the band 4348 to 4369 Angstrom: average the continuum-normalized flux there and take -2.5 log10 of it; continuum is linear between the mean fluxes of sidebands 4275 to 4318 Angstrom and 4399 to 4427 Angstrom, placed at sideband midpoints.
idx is -0.09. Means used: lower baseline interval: 2.34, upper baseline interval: 3.06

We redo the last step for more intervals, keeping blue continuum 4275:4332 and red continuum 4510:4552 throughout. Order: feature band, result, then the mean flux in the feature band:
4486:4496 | -0.03 mag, 3.4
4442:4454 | -0.09 mag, 3.39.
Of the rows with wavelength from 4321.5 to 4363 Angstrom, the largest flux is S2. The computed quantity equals 3.41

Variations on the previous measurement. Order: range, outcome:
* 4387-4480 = 3.77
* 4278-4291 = 2.76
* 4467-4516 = 4.05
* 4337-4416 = 3.45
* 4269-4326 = 2.82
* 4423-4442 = 3.65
